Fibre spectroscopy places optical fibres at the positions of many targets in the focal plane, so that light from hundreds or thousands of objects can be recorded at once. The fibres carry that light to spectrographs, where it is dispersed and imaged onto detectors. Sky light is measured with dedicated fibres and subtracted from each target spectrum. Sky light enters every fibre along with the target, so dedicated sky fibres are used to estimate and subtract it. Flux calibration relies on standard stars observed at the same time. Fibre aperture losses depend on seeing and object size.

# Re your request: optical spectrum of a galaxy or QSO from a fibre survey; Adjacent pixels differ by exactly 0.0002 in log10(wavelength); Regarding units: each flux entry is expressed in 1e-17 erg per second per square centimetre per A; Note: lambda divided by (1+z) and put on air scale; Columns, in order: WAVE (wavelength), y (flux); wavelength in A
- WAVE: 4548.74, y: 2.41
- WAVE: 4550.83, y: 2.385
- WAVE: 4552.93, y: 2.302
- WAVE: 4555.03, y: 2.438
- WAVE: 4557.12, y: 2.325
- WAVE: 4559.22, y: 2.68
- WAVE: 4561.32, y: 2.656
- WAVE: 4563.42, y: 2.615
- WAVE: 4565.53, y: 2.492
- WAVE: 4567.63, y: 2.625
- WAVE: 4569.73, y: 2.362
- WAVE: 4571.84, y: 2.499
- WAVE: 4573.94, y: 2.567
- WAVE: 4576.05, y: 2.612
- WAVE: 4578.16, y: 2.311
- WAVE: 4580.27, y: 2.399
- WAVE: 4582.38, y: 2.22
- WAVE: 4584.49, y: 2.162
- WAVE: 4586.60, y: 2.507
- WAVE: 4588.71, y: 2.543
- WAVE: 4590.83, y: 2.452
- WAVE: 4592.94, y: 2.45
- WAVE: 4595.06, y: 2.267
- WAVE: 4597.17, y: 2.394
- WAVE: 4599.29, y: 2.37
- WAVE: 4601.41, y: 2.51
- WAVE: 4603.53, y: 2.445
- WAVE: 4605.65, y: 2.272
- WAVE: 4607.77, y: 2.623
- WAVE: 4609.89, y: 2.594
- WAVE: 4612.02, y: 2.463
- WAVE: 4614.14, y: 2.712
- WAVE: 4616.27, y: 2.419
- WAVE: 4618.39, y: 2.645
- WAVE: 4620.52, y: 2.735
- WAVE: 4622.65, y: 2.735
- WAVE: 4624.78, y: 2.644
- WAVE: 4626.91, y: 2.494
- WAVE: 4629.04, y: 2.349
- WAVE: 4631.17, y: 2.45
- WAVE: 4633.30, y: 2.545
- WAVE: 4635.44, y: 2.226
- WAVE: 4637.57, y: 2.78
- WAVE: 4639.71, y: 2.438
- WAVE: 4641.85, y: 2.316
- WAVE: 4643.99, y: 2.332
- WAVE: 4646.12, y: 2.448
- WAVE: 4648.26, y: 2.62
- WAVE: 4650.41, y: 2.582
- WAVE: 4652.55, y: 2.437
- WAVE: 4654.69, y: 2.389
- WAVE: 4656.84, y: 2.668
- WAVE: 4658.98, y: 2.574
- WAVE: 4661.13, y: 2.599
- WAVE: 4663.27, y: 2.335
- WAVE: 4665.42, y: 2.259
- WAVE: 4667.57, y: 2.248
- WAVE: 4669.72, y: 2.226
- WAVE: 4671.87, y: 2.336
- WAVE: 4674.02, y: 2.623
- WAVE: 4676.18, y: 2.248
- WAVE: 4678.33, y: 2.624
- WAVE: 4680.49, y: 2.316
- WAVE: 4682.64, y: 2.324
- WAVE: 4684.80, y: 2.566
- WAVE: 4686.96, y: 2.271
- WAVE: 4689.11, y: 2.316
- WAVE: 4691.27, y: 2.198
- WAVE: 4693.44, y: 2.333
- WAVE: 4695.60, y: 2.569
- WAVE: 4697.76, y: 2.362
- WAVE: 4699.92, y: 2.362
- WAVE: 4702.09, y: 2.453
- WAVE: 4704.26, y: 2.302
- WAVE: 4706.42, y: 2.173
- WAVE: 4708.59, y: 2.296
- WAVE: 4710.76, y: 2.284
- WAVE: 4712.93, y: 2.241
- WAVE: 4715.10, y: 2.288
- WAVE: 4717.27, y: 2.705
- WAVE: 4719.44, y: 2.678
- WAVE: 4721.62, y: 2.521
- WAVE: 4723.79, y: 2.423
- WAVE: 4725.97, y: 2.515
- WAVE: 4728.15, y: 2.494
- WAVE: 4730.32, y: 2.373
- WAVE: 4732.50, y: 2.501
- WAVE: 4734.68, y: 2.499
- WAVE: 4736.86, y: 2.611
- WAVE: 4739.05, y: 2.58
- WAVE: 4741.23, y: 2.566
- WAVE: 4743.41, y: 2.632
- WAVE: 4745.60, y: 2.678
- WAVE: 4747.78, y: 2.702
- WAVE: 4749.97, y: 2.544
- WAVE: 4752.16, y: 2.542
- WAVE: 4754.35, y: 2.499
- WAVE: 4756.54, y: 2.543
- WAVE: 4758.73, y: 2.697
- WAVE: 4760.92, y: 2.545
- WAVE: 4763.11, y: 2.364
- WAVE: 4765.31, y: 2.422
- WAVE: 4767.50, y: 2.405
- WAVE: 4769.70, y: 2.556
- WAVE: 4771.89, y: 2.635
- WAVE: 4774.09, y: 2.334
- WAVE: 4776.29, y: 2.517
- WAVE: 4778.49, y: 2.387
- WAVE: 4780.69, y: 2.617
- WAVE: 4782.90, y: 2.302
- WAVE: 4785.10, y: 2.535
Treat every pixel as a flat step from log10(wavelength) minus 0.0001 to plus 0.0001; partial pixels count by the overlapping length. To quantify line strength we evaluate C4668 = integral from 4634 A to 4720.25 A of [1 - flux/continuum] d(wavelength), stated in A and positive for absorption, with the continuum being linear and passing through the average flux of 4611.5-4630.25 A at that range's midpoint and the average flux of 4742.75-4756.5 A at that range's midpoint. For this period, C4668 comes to 5.93 A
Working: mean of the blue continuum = 2.58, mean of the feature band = 2.41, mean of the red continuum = 2.59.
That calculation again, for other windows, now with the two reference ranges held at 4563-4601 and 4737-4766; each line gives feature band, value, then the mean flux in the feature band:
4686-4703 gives 1.1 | 2.36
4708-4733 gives 1.0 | 2.45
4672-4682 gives 0.3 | 2.44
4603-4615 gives -0.3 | 2.52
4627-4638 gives 0.1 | 2.46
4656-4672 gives 0.6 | 2.41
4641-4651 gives 0.1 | 2.46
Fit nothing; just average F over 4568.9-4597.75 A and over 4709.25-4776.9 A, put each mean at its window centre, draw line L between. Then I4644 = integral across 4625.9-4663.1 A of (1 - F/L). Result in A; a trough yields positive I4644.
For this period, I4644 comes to -0.49 A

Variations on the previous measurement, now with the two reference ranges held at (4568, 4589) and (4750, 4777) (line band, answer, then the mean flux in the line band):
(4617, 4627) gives -0.89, 2.66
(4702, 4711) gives 0.70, 2.29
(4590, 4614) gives -0.18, 2.45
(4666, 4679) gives 0.49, 2.37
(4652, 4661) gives -0.27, 2.53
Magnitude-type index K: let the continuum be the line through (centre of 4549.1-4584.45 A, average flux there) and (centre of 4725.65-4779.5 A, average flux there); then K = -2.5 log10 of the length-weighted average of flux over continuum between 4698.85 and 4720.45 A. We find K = 0.06 mag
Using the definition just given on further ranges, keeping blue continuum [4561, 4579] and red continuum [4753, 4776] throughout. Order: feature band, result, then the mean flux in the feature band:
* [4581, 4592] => 0.06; 2.38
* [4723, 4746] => -0.01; 2.53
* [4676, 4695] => 0.06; 2.37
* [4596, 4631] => 0.00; 2.52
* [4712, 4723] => 0.01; 2.49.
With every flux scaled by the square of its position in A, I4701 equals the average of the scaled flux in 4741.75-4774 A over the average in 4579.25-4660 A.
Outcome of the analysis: 1.09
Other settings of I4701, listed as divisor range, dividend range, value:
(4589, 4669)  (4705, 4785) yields 1.06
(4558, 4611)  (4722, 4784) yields 1.10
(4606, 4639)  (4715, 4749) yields 1.05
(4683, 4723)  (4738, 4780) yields 1.09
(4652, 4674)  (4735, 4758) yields 1.11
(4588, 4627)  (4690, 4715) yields 0.96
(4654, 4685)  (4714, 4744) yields 1.07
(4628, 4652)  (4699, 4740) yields 1.02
